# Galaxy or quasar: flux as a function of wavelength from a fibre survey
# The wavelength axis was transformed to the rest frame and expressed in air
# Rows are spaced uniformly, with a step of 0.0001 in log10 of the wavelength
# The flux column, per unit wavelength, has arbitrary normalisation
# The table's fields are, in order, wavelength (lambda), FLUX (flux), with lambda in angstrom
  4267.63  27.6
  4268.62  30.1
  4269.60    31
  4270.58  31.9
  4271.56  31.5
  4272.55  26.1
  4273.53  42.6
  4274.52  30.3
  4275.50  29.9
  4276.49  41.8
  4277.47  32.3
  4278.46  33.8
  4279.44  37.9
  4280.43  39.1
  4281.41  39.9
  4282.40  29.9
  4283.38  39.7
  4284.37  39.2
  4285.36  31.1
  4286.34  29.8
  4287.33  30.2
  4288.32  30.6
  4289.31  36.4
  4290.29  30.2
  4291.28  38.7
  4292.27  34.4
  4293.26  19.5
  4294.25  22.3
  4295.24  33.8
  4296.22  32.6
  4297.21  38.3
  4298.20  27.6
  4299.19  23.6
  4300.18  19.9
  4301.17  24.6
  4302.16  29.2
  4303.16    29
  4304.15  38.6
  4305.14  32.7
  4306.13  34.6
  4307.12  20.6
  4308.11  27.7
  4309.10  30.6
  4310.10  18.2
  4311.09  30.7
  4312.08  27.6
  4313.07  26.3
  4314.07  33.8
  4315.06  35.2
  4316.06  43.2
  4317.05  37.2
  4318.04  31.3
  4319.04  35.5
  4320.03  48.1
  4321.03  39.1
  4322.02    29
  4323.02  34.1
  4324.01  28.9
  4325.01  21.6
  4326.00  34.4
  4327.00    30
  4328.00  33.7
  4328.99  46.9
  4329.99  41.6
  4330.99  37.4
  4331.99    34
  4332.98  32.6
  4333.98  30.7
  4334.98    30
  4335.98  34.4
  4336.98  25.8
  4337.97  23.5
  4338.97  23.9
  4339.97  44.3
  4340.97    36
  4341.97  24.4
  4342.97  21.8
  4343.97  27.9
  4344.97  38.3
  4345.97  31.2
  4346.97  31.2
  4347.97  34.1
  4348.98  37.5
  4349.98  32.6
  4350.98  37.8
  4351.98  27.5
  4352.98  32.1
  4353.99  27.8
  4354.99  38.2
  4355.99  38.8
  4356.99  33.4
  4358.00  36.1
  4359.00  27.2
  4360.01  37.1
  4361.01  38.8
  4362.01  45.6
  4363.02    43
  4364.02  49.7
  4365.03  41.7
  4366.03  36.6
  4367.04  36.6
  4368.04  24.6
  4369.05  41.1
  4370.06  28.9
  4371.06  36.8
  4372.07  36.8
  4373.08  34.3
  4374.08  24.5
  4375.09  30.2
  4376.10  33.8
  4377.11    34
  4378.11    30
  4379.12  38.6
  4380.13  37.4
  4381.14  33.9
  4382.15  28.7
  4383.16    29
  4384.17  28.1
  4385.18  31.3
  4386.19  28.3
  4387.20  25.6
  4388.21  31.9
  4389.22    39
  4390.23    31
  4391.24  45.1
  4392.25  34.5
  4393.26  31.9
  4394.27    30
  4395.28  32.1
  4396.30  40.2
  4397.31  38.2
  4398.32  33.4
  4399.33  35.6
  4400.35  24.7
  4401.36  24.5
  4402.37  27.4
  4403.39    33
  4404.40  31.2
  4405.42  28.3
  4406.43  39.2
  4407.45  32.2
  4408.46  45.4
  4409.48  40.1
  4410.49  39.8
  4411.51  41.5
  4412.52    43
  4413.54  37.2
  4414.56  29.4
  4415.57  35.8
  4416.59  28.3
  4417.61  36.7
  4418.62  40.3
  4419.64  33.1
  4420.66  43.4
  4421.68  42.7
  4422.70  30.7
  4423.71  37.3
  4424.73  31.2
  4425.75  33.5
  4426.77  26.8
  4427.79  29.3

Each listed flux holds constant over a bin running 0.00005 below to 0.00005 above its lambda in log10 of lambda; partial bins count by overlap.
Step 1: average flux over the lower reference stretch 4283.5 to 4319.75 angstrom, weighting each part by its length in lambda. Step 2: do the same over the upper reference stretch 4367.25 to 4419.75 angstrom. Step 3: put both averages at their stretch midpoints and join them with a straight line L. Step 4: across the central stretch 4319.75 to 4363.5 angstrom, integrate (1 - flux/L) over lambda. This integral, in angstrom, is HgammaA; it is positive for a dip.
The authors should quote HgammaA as -2.1 angstrom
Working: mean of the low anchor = 30.9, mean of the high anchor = 33.7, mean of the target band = 33.6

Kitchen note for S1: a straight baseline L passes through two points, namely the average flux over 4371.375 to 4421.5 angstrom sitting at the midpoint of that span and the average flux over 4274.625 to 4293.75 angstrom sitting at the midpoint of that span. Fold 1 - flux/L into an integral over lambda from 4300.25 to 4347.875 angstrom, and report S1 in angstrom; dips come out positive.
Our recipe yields 2.9 angstrom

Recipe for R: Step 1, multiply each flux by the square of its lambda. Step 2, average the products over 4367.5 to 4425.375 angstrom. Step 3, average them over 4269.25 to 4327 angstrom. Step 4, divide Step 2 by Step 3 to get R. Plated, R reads 1.11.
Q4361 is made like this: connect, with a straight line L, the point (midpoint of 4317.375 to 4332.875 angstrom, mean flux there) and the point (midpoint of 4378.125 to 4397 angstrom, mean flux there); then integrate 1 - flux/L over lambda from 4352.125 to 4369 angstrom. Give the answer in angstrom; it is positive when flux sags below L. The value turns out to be -1.3 angstrom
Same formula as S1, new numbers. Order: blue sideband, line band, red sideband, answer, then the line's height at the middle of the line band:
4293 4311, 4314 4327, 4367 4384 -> -2.4 angstrom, 29.3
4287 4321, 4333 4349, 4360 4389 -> 1.0 angstrom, 32.8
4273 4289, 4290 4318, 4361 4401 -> 3.8 angstrom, 34.7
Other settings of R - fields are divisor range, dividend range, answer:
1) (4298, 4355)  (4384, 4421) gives 1.12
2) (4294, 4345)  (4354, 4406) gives 1.11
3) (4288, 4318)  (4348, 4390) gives 1.17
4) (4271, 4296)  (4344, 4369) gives 1.11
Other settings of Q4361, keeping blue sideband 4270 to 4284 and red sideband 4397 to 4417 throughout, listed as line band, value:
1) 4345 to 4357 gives 0.3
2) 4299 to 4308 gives 1.7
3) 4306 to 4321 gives 1.1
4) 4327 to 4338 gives 0.2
